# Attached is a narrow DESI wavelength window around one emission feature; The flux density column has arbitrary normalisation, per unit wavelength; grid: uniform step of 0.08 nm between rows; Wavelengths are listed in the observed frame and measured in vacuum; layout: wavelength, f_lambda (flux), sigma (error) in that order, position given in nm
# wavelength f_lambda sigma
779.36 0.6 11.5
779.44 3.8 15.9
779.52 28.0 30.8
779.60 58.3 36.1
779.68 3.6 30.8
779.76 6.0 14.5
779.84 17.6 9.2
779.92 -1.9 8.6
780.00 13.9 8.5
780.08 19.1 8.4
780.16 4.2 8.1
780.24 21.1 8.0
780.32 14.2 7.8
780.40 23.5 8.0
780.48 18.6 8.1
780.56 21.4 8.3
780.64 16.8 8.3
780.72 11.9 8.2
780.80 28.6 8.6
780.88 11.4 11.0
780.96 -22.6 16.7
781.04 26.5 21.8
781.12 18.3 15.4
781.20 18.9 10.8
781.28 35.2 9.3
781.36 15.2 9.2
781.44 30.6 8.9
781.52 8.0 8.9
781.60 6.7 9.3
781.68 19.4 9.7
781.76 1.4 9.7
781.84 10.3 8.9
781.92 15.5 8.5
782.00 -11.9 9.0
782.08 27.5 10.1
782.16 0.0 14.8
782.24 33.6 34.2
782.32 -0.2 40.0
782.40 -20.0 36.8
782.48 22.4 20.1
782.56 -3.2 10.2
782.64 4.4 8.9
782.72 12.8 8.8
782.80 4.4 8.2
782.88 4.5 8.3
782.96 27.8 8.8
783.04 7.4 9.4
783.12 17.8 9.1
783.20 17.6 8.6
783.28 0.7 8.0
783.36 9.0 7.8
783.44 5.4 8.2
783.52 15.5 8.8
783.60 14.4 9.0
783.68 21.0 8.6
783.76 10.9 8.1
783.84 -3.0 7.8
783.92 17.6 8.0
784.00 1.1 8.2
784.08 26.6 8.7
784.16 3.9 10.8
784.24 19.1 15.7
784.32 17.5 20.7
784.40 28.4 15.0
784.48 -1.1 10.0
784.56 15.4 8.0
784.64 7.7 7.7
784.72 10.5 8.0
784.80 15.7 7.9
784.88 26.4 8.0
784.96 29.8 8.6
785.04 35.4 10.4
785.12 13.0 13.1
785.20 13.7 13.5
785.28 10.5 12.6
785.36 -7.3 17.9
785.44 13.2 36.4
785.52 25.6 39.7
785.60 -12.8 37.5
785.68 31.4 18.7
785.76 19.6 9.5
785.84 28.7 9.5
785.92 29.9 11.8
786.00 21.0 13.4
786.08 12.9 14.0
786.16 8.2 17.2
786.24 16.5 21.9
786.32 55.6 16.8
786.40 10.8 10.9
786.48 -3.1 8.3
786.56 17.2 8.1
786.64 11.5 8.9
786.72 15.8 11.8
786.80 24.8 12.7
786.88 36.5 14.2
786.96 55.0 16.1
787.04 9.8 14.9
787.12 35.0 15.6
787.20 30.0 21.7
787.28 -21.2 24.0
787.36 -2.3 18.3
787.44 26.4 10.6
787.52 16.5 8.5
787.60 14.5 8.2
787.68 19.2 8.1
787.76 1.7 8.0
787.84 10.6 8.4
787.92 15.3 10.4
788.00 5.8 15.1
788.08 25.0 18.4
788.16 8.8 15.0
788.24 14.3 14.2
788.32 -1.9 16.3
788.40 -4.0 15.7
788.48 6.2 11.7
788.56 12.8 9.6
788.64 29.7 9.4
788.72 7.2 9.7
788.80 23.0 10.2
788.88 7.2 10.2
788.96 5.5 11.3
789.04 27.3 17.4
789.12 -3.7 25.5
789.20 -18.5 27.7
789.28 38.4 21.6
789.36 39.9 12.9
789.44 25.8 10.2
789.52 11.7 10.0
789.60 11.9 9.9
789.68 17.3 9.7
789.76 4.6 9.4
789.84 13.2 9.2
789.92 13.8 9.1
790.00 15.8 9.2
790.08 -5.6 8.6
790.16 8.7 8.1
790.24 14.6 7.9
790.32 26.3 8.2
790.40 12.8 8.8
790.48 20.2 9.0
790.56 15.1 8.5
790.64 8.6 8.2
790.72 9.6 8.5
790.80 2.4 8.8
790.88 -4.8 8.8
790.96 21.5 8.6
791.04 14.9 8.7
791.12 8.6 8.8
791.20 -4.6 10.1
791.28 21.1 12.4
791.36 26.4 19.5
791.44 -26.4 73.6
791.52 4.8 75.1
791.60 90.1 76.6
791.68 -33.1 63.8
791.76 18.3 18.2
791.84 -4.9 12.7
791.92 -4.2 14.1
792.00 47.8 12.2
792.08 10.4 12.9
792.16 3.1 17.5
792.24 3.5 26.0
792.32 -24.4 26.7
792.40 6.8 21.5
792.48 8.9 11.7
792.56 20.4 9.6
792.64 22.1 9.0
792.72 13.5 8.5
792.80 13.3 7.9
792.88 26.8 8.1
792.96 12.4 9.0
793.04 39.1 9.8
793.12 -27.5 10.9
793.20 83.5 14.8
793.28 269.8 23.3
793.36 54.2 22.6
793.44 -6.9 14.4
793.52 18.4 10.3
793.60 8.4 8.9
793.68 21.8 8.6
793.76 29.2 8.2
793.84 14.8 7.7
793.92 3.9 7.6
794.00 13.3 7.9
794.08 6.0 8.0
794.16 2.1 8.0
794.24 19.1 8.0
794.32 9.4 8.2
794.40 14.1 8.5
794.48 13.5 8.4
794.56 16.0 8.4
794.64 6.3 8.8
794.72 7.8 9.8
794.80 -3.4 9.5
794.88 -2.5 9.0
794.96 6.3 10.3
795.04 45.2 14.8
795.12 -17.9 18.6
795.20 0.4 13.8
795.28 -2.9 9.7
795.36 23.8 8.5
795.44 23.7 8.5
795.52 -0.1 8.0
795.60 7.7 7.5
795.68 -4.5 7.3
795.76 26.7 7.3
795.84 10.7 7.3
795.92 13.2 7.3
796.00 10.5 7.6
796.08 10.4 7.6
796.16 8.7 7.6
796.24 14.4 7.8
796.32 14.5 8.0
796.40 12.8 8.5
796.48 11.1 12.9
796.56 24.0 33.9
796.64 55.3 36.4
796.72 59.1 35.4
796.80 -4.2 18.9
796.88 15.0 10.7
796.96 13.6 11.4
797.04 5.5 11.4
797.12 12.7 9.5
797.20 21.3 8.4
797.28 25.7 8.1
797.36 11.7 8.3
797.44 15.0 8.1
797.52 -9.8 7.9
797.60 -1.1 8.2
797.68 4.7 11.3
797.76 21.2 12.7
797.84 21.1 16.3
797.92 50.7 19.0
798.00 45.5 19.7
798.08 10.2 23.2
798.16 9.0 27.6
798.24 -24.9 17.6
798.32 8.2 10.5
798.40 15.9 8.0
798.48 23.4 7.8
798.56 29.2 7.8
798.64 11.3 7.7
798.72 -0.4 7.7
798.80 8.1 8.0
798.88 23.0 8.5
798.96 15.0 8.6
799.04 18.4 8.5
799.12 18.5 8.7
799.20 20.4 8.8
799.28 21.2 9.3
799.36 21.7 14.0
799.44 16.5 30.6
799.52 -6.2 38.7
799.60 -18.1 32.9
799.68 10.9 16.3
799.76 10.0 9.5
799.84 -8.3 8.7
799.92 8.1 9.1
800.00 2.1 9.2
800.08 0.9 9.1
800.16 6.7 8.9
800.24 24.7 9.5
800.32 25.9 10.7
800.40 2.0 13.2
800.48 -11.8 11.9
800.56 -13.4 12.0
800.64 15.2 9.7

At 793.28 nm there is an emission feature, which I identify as [O III]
